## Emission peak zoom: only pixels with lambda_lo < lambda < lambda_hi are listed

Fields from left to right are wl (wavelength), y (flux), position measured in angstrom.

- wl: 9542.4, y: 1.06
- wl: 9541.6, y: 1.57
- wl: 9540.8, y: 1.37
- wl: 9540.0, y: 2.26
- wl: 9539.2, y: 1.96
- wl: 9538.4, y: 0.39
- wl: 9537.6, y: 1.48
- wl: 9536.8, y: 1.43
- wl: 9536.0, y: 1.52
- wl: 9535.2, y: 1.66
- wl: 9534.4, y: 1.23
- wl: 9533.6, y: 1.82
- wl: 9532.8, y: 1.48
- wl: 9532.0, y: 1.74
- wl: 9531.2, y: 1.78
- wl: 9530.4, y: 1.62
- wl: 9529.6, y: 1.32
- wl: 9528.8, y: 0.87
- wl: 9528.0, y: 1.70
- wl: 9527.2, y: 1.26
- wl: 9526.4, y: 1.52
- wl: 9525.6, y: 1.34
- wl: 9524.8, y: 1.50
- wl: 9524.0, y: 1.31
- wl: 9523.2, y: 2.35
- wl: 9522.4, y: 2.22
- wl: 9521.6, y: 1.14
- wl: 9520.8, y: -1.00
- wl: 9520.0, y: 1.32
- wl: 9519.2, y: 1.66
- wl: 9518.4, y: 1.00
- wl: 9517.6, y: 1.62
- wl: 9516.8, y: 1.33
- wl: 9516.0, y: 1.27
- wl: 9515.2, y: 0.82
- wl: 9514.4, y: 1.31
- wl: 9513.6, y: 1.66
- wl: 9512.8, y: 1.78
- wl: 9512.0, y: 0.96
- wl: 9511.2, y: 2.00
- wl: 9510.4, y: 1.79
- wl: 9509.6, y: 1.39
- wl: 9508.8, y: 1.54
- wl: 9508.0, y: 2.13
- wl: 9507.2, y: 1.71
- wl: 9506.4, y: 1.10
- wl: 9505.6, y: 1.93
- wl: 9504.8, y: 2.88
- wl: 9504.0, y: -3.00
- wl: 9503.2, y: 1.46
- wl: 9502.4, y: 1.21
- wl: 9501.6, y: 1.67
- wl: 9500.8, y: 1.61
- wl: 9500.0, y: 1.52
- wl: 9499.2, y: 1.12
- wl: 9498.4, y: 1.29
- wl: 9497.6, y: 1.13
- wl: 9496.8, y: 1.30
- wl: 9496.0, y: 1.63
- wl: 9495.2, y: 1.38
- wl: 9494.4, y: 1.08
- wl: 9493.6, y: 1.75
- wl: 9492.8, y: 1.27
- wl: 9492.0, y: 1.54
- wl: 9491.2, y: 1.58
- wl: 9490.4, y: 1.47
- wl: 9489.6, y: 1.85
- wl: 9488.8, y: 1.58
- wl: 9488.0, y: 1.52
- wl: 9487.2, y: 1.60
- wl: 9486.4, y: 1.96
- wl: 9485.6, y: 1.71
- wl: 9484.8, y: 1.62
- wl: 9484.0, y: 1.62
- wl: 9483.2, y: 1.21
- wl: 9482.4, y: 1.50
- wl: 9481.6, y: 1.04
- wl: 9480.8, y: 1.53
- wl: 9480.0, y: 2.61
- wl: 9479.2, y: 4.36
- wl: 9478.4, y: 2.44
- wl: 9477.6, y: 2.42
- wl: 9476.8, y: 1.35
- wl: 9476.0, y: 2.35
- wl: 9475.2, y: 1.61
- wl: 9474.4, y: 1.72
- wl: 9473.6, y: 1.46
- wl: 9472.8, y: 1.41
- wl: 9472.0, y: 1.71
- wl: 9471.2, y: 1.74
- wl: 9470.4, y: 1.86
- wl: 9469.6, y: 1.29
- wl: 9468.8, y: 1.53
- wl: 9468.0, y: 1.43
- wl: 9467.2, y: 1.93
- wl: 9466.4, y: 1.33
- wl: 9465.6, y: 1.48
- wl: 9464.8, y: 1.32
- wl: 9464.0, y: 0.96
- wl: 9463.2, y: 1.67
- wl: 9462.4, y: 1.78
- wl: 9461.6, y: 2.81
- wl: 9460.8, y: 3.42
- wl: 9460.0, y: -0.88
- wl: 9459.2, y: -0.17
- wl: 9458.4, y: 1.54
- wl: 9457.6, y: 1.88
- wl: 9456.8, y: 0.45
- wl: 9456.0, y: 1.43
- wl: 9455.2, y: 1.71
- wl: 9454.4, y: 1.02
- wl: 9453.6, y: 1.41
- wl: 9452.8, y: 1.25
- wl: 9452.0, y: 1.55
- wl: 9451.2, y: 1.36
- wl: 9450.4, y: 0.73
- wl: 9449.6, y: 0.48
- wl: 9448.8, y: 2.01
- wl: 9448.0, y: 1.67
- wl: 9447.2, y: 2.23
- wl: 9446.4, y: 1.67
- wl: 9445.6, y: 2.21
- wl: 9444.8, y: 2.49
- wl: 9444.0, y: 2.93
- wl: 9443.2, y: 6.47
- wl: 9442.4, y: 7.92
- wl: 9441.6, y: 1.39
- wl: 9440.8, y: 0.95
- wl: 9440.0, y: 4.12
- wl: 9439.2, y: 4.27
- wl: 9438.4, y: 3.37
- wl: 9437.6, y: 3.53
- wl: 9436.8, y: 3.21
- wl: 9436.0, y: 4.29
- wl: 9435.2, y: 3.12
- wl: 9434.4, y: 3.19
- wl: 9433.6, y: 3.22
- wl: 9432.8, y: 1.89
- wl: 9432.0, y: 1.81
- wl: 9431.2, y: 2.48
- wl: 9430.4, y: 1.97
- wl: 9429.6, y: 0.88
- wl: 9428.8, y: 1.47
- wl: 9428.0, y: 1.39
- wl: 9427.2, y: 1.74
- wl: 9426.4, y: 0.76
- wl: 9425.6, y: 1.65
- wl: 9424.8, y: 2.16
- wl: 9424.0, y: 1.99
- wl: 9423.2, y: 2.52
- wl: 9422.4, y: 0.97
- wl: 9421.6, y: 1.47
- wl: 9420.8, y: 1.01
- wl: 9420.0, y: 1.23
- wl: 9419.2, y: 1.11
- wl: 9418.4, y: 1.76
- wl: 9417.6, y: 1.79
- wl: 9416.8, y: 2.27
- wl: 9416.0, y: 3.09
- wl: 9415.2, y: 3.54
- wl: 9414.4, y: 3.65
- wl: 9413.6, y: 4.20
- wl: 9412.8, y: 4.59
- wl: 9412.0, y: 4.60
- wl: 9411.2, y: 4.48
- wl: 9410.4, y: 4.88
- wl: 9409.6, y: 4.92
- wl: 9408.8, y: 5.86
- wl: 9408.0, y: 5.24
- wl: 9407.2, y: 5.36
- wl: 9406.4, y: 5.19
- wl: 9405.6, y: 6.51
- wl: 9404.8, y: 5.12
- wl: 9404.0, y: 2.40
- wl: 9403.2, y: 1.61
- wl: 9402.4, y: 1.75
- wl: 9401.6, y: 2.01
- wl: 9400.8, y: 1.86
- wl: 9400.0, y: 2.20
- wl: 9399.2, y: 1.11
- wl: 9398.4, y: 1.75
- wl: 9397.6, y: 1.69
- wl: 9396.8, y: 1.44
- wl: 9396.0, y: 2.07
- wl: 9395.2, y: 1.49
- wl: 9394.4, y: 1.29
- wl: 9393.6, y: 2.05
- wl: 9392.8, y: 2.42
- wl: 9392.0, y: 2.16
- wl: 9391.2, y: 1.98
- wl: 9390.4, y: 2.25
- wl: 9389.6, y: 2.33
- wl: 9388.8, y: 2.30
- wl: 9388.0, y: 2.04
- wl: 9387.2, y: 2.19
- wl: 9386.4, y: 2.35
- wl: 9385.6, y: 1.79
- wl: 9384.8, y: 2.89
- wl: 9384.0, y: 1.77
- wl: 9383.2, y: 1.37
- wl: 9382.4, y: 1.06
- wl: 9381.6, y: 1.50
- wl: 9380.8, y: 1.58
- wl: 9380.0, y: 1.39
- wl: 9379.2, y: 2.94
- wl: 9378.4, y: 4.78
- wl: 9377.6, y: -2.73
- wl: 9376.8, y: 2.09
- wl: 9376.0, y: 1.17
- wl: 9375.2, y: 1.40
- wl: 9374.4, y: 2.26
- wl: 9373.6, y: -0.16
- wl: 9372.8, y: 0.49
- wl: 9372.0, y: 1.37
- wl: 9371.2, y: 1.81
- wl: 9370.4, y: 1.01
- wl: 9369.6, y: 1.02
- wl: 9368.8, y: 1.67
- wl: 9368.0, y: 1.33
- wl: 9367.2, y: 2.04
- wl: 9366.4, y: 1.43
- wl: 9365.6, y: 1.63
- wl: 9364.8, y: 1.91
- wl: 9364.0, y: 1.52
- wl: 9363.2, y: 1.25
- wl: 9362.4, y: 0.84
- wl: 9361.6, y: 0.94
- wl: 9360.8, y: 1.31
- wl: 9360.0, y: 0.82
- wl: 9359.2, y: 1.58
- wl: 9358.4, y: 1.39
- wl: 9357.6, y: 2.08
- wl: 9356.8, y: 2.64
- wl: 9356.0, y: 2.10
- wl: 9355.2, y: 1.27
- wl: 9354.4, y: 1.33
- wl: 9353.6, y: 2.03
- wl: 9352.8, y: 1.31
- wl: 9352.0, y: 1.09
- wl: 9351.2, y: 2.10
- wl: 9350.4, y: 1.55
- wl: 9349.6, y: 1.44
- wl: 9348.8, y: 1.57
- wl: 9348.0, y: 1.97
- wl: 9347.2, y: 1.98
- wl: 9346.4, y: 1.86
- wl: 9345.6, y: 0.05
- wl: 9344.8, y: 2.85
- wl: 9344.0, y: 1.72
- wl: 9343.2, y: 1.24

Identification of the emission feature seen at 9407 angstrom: H-alpha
